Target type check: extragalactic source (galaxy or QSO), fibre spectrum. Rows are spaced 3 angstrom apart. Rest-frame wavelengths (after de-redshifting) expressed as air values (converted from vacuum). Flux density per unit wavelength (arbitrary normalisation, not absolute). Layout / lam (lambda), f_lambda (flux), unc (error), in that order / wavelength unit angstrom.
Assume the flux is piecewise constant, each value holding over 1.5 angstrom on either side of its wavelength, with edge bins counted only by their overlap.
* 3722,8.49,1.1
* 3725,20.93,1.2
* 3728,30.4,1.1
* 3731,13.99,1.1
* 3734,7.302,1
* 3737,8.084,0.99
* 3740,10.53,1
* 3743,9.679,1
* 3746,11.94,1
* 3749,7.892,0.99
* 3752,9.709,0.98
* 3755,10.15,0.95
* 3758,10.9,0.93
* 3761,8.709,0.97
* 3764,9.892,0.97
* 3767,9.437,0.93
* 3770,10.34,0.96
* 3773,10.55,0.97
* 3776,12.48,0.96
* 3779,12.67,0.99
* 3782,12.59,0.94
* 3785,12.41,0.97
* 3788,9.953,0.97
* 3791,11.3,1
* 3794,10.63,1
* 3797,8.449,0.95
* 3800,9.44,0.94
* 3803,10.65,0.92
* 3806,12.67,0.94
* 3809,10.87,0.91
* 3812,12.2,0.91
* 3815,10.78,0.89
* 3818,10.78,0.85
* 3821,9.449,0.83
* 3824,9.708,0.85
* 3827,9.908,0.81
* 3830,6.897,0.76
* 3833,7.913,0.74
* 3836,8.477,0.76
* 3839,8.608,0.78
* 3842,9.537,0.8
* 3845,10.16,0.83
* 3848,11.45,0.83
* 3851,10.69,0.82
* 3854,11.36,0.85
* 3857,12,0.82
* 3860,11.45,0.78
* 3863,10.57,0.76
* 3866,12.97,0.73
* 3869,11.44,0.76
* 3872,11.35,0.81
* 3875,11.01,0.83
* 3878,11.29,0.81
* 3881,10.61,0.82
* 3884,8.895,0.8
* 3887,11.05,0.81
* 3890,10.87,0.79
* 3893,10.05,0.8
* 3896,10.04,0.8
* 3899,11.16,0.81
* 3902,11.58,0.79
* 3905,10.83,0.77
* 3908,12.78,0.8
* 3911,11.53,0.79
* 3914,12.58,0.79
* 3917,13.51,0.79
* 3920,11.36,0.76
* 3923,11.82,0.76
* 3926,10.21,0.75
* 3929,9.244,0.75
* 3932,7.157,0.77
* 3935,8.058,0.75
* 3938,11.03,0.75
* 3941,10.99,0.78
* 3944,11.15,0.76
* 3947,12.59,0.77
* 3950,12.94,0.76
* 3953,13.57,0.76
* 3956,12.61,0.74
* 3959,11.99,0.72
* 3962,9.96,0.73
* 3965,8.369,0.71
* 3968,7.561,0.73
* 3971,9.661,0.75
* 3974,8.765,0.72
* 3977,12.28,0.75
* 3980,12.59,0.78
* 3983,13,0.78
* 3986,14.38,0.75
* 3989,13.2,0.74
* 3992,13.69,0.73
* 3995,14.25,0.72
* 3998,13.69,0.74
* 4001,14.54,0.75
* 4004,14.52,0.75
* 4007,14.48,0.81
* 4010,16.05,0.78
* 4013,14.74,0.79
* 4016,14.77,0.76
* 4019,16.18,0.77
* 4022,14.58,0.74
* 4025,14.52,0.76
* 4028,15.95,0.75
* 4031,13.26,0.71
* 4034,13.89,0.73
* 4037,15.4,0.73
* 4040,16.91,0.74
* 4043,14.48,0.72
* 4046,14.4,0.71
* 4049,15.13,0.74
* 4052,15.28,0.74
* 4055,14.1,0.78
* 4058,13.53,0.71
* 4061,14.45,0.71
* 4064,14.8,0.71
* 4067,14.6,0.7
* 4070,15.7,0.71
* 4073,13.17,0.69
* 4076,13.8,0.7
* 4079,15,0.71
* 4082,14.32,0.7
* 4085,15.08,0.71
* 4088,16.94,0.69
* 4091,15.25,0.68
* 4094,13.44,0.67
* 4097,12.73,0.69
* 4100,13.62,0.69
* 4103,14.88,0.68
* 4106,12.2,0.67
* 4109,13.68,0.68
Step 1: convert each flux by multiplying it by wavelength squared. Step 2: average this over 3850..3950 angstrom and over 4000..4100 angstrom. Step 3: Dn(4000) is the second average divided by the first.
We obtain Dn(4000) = 1.44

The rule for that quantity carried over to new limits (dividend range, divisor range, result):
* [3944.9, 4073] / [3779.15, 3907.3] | 1.40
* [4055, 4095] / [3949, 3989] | 1.35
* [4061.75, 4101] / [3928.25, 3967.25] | 1.45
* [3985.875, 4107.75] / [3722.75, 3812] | 1.46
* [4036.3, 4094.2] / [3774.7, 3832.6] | 1.59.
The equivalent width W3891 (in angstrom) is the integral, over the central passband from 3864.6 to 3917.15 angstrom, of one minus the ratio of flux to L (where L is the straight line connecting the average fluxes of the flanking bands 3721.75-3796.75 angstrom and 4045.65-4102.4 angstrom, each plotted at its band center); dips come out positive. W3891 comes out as 6.5 angstrom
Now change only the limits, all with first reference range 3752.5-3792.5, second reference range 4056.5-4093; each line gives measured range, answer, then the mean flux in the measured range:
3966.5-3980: 3.5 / 9.9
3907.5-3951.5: 6.0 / 11.1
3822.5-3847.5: 5.7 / 9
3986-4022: -1.9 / 14.5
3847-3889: 3.2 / 11.1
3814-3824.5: 1.1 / 10.2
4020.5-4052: -1.5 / 14.9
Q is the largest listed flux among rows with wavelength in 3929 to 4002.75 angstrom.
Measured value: 14.54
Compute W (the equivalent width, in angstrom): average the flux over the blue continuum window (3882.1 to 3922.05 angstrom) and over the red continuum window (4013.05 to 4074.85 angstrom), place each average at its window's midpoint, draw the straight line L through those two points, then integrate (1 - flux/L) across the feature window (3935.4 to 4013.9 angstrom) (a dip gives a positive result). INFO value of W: 4.5 angstrom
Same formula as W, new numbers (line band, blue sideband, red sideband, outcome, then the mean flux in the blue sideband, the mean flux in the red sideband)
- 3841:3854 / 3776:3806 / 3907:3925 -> 1.1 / 11.1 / 12.2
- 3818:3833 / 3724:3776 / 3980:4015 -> 4.1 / 11.7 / 14.2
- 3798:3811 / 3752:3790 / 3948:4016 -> 0.3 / 10.8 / 12.6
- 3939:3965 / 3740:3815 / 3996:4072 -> 3.3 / 10.6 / 14.8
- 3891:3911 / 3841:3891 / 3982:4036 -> 1.3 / 11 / 14.4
